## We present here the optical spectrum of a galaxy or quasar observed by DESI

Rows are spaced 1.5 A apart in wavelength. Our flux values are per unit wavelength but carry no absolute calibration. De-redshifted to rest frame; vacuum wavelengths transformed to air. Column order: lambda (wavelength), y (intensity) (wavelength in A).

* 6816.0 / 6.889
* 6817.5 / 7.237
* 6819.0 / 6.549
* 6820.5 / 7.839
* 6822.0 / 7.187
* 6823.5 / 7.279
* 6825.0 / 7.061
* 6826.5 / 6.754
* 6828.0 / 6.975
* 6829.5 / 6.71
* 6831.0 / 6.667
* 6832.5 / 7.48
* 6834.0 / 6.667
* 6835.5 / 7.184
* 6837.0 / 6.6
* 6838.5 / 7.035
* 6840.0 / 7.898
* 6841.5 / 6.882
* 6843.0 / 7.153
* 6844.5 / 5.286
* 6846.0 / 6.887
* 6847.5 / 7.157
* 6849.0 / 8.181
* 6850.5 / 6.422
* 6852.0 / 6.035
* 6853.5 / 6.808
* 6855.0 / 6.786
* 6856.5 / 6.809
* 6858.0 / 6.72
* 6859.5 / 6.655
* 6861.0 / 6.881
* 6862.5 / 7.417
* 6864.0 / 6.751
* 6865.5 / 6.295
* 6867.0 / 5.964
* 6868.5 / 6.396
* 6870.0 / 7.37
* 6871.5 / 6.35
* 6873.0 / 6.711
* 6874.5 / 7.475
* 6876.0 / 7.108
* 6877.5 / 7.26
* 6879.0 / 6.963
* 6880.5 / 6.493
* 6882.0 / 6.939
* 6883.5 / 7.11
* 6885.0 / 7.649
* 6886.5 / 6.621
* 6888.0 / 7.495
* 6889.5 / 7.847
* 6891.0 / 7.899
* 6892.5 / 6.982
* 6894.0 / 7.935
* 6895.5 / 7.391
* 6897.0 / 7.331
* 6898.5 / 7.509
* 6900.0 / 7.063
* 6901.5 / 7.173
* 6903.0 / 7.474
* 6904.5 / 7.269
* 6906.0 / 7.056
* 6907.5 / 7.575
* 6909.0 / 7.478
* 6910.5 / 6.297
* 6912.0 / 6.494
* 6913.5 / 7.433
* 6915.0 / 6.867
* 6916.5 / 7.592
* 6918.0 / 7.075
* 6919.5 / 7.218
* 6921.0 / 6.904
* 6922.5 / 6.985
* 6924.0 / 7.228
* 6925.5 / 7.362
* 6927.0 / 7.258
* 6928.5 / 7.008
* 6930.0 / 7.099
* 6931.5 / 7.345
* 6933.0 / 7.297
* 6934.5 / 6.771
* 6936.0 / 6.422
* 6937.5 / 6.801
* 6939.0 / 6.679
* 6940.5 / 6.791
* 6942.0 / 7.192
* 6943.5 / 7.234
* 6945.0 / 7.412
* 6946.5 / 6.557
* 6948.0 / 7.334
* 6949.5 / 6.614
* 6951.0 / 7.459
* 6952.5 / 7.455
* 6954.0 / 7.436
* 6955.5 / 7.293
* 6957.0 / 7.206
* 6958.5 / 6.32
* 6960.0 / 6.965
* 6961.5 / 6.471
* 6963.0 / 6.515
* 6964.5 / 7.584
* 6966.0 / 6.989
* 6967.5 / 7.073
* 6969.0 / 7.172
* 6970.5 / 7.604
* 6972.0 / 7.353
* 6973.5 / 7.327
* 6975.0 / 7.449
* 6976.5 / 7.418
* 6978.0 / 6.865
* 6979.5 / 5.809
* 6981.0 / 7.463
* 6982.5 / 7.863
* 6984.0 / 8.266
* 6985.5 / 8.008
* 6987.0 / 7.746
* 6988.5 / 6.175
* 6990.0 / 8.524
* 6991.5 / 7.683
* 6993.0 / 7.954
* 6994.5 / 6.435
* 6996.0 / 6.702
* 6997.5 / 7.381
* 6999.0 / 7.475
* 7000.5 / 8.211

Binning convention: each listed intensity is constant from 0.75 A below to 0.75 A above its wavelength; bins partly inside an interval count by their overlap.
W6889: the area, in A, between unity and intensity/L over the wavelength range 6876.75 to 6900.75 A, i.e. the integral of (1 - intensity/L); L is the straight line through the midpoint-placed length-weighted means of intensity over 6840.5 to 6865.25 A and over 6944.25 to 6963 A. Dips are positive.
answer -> -1.4 A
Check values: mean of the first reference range 6.8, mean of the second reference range 7.02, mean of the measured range 7.28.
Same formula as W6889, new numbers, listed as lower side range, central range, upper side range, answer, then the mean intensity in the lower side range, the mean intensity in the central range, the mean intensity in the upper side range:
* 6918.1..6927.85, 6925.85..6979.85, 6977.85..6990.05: 1.53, 7.15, 7.06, 7.38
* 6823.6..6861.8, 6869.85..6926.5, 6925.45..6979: -1.66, 6.88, 7.18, 7.08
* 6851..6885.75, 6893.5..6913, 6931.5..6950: -0.98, 6.82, 7.23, 6.95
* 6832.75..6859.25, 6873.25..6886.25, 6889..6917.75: 0.04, 6.86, 7.09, 7.29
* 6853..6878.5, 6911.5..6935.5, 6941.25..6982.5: -0.45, 6.81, 7.12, 7.11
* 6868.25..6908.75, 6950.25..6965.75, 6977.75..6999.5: 0.53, 7.21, 7.07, 7.37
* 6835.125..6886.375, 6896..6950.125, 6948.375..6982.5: -0.65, 6.87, 7.09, 7.1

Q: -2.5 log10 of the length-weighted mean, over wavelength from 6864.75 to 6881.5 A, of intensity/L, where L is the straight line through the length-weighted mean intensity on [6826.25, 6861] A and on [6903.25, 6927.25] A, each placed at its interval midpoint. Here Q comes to 0.03 mag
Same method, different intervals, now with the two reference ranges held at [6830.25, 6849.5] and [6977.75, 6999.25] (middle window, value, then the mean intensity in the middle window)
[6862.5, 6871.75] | 0.07 mag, 6.6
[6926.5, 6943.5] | 0.04 mag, 6.98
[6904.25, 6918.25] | 0.01 mag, 7.11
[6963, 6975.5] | 0.01 mag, 7.27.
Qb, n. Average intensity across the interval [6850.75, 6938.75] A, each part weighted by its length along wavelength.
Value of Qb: 7.04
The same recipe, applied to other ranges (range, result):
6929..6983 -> 7.07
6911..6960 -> 7.06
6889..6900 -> 7.52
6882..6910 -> 7.36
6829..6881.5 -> 6.84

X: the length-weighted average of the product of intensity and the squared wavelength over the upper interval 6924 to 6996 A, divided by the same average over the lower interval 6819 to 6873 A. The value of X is 1.1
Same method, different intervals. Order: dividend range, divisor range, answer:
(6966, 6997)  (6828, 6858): 1.11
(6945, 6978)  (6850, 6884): 1.08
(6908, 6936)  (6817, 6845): 1.04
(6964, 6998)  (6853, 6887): 1.11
